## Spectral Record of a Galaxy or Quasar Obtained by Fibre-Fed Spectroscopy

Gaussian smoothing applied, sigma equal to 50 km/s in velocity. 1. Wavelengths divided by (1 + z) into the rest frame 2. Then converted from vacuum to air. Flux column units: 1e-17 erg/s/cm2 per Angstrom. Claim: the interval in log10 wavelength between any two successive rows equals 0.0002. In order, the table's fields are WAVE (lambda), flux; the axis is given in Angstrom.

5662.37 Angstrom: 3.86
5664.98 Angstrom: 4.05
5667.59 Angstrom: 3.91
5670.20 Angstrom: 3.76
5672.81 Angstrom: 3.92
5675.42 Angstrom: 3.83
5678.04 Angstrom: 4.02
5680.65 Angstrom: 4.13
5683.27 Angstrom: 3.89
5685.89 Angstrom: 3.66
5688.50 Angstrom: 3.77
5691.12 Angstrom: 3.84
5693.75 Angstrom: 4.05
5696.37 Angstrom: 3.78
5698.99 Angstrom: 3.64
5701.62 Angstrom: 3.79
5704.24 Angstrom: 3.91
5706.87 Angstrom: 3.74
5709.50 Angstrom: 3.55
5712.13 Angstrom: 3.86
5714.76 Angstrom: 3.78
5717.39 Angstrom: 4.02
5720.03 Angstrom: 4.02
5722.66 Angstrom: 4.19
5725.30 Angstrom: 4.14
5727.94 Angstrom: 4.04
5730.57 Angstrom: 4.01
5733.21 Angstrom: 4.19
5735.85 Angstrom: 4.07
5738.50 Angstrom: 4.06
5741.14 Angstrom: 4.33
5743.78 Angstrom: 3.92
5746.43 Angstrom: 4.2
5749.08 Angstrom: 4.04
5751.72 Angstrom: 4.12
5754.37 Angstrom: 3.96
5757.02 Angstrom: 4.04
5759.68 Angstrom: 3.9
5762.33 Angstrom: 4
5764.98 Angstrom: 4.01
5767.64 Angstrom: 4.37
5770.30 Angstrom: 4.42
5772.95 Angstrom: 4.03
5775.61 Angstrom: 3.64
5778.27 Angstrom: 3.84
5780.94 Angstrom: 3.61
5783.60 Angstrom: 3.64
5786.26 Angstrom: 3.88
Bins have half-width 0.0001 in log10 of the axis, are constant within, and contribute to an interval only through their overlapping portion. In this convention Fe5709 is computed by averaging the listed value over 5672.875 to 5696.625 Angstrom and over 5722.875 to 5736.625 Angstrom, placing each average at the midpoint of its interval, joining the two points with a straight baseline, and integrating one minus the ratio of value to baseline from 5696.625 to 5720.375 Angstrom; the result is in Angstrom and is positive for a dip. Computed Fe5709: 1.18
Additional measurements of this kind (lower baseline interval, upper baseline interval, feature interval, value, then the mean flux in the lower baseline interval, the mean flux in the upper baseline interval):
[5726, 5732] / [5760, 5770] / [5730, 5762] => 0.1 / 4.04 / 4.13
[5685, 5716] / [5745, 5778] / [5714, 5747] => -1.4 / 3.78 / 4.05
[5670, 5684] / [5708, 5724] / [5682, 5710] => 0.9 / 3.94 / 3.9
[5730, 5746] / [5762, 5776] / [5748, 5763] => 0.4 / 4.11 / 4.11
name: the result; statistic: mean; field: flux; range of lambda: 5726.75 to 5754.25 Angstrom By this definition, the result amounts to 4.09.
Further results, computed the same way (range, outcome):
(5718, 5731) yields 4.08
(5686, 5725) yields 3.85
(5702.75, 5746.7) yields 4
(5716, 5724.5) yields 4.08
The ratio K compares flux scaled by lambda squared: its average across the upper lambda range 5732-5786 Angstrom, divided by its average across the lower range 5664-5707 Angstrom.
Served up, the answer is 1.1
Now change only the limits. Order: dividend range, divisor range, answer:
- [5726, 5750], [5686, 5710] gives 1.10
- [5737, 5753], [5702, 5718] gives 1.09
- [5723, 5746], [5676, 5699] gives 1.08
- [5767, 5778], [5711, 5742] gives 1.02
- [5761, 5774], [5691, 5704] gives 1.12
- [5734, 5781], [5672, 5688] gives 1.06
